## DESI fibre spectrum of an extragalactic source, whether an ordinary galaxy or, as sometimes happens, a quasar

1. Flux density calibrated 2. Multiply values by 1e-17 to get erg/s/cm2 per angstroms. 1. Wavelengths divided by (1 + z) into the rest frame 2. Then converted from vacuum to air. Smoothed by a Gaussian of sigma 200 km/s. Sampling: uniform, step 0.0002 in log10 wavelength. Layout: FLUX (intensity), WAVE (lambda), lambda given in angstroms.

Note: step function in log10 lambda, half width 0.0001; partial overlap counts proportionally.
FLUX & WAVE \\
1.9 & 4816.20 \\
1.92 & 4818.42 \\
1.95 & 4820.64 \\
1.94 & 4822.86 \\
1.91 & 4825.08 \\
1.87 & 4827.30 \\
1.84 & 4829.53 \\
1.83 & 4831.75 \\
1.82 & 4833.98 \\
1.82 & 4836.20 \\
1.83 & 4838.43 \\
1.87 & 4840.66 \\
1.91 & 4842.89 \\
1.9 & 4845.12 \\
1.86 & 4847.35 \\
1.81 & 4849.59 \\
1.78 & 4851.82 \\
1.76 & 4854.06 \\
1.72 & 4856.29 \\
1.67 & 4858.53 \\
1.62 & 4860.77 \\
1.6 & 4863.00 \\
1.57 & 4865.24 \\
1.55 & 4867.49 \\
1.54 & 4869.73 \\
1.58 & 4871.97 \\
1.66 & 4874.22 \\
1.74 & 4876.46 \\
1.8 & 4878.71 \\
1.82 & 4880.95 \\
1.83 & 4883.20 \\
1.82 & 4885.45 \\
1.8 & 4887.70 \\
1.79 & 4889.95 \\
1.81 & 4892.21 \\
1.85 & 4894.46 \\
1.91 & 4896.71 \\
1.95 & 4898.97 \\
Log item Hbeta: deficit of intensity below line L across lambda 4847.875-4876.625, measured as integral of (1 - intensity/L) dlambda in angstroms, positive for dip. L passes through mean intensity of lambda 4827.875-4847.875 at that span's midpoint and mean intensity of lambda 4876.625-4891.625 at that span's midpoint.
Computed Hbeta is 2.6 angstroms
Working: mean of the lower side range 1.85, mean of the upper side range 1.8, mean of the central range 1.66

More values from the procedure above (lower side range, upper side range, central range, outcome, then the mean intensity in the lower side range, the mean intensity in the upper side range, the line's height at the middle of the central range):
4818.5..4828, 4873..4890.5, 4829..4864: 1.4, 1.92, 1.78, 1.87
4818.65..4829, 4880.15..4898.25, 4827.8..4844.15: 0.4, 1.91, 1.83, 1.9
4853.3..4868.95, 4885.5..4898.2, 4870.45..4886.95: 0.0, 1.64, 1.83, 1.75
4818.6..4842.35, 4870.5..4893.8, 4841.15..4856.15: 0.0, 1.87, 1.76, 1.83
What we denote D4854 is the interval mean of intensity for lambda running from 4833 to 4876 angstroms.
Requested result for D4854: 1.73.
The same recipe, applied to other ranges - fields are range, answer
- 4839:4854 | 1.85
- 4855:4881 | 1.65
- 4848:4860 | 1.75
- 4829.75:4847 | 1.85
